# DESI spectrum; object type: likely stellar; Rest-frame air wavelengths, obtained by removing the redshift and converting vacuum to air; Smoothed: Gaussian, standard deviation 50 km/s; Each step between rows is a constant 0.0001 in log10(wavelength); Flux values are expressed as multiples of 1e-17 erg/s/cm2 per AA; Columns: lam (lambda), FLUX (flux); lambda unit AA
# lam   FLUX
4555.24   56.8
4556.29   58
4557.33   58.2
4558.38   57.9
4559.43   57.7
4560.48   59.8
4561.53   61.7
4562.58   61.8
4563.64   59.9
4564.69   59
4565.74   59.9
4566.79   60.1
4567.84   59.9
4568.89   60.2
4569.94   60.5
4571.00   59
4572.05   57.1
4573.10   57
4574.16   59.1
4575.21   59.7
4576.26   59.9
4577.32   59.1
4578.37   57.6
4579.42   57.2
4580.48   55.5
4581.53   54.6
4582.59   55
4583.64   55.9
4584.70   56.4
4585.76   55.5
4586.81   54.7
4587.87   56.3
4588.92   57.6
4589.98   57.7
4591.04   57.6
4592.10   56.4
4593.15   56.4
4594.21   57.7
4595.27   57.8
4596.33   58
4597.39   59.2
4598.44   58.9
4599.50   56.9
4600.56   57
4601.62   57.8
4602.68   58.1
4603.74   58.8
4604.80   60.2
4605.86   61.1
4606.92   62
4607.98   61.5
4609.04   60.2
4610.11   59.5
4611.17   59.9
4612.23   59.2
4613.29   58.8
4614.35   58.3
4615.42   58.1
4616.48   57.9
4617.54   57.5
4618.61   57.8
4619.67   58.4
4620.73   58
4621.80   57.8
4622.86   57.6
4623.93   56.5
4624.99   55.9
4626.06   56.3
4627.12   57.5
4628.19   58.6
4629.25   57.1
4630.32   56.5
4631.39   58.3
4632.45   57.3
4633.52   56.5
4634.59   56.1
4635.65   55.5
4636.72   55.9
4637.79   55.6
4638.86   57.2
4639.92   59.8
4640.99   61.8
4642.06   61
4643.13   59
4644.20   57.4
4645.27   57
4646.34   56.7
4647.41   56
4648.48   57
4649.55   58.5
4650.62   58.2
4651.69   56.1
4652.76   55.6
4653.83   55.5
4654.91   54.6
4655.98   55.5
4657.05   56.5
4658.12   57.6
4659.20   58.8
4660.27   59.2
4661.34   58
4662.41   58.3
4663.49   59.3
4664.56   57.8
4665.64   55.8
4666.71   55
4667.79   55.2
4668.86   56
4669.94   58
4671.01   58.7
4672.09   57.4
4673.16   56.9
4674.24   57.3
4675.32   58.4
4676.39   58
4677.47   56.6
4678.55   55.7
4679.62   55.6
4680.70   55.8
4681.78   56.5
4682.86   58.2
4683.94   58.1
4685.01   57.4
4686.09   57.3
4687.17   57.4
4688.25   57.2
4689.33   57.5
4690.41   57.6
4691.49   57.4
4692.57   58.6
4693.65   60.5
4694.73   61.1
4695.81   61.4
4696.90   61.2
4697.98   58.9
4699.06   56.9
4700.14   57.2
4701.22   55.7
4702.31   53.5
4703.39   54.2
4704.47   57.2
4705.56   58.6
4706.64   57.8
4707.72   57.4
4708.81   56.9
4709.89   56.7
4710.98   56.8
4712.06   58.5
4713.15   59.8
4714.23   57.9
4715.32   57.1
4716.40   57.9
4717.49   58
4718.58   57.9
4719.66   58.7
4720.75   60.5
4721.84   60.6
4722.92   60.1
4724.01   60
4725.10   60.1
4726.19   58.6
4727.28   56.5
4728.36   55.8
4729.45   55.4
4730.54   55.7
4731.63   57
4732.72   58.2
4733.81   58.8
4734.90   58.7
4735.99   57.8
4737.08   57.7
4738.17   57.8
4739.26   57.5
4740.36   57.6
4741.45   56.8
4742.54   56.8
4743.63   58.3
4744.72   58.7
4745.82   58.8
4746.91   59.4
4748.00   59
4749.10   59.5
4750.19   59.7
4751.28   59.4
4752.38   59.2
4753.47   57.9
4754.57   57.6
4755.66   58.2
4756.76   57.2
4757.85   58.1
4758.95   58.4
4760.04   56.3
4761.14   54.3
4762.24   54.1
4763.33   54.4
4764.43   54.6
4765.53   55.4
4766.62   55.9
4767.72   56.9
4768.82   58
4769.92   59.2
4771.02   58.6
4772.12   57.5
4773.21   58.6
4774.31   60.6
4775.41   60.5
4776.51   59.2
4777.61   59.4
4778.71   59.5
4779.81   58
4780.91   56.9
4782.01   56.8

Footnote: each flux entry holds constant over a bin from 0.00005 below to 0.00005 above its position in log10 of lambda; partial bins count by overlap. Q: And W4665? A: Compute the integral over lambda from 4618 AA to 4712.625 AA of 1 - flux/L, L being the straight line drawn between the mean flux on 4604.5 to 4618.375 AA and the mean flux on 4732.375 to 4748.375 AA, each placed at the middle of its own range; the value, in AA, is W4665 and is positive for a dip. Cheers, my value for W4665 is 2.5 AA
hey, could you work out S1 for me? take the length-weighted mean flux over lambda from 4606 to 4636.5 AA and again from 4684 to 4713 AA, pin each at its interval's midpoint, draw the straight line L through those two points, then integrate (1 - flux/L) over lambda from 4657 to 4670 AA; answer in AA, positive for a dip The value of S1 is 0.1 AA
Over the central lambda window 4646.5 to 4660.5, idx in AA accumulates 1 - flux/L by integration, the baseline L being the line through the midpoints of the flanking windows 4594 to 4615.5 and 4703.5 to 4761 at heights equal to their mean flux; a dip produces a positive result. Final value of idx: 0.4 AA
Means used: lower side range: 59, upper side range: 58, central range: 56.8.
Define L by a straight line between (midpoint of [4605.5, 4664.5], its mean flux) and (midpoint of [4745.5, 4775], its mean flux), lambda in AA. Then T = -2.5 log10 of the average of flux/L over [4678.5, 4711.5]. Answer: 0.005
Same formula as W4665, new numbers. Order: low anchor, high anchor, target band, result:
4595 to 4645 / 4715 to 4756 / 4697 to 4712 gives 0.3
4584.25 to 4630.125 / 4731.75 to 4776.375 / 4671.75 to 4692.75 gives 0.2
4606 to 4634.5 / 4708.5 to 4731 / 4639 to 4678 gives 0.5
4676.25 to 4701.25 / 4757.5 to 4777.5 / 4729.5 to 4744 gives 0.0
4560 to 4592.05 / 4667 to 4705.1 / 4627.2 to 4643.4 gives 0.0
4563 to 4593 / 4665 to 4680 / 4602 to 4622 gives -0.6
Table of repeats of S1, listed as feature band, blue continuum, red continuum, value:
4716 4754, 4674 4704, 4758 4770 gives -1.1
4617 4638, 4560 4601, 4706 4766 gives 0.3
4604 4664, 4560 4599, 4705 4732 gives 0.2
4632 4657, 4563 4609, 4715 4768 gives 0.4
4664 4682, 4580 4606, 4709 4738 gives 0.3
